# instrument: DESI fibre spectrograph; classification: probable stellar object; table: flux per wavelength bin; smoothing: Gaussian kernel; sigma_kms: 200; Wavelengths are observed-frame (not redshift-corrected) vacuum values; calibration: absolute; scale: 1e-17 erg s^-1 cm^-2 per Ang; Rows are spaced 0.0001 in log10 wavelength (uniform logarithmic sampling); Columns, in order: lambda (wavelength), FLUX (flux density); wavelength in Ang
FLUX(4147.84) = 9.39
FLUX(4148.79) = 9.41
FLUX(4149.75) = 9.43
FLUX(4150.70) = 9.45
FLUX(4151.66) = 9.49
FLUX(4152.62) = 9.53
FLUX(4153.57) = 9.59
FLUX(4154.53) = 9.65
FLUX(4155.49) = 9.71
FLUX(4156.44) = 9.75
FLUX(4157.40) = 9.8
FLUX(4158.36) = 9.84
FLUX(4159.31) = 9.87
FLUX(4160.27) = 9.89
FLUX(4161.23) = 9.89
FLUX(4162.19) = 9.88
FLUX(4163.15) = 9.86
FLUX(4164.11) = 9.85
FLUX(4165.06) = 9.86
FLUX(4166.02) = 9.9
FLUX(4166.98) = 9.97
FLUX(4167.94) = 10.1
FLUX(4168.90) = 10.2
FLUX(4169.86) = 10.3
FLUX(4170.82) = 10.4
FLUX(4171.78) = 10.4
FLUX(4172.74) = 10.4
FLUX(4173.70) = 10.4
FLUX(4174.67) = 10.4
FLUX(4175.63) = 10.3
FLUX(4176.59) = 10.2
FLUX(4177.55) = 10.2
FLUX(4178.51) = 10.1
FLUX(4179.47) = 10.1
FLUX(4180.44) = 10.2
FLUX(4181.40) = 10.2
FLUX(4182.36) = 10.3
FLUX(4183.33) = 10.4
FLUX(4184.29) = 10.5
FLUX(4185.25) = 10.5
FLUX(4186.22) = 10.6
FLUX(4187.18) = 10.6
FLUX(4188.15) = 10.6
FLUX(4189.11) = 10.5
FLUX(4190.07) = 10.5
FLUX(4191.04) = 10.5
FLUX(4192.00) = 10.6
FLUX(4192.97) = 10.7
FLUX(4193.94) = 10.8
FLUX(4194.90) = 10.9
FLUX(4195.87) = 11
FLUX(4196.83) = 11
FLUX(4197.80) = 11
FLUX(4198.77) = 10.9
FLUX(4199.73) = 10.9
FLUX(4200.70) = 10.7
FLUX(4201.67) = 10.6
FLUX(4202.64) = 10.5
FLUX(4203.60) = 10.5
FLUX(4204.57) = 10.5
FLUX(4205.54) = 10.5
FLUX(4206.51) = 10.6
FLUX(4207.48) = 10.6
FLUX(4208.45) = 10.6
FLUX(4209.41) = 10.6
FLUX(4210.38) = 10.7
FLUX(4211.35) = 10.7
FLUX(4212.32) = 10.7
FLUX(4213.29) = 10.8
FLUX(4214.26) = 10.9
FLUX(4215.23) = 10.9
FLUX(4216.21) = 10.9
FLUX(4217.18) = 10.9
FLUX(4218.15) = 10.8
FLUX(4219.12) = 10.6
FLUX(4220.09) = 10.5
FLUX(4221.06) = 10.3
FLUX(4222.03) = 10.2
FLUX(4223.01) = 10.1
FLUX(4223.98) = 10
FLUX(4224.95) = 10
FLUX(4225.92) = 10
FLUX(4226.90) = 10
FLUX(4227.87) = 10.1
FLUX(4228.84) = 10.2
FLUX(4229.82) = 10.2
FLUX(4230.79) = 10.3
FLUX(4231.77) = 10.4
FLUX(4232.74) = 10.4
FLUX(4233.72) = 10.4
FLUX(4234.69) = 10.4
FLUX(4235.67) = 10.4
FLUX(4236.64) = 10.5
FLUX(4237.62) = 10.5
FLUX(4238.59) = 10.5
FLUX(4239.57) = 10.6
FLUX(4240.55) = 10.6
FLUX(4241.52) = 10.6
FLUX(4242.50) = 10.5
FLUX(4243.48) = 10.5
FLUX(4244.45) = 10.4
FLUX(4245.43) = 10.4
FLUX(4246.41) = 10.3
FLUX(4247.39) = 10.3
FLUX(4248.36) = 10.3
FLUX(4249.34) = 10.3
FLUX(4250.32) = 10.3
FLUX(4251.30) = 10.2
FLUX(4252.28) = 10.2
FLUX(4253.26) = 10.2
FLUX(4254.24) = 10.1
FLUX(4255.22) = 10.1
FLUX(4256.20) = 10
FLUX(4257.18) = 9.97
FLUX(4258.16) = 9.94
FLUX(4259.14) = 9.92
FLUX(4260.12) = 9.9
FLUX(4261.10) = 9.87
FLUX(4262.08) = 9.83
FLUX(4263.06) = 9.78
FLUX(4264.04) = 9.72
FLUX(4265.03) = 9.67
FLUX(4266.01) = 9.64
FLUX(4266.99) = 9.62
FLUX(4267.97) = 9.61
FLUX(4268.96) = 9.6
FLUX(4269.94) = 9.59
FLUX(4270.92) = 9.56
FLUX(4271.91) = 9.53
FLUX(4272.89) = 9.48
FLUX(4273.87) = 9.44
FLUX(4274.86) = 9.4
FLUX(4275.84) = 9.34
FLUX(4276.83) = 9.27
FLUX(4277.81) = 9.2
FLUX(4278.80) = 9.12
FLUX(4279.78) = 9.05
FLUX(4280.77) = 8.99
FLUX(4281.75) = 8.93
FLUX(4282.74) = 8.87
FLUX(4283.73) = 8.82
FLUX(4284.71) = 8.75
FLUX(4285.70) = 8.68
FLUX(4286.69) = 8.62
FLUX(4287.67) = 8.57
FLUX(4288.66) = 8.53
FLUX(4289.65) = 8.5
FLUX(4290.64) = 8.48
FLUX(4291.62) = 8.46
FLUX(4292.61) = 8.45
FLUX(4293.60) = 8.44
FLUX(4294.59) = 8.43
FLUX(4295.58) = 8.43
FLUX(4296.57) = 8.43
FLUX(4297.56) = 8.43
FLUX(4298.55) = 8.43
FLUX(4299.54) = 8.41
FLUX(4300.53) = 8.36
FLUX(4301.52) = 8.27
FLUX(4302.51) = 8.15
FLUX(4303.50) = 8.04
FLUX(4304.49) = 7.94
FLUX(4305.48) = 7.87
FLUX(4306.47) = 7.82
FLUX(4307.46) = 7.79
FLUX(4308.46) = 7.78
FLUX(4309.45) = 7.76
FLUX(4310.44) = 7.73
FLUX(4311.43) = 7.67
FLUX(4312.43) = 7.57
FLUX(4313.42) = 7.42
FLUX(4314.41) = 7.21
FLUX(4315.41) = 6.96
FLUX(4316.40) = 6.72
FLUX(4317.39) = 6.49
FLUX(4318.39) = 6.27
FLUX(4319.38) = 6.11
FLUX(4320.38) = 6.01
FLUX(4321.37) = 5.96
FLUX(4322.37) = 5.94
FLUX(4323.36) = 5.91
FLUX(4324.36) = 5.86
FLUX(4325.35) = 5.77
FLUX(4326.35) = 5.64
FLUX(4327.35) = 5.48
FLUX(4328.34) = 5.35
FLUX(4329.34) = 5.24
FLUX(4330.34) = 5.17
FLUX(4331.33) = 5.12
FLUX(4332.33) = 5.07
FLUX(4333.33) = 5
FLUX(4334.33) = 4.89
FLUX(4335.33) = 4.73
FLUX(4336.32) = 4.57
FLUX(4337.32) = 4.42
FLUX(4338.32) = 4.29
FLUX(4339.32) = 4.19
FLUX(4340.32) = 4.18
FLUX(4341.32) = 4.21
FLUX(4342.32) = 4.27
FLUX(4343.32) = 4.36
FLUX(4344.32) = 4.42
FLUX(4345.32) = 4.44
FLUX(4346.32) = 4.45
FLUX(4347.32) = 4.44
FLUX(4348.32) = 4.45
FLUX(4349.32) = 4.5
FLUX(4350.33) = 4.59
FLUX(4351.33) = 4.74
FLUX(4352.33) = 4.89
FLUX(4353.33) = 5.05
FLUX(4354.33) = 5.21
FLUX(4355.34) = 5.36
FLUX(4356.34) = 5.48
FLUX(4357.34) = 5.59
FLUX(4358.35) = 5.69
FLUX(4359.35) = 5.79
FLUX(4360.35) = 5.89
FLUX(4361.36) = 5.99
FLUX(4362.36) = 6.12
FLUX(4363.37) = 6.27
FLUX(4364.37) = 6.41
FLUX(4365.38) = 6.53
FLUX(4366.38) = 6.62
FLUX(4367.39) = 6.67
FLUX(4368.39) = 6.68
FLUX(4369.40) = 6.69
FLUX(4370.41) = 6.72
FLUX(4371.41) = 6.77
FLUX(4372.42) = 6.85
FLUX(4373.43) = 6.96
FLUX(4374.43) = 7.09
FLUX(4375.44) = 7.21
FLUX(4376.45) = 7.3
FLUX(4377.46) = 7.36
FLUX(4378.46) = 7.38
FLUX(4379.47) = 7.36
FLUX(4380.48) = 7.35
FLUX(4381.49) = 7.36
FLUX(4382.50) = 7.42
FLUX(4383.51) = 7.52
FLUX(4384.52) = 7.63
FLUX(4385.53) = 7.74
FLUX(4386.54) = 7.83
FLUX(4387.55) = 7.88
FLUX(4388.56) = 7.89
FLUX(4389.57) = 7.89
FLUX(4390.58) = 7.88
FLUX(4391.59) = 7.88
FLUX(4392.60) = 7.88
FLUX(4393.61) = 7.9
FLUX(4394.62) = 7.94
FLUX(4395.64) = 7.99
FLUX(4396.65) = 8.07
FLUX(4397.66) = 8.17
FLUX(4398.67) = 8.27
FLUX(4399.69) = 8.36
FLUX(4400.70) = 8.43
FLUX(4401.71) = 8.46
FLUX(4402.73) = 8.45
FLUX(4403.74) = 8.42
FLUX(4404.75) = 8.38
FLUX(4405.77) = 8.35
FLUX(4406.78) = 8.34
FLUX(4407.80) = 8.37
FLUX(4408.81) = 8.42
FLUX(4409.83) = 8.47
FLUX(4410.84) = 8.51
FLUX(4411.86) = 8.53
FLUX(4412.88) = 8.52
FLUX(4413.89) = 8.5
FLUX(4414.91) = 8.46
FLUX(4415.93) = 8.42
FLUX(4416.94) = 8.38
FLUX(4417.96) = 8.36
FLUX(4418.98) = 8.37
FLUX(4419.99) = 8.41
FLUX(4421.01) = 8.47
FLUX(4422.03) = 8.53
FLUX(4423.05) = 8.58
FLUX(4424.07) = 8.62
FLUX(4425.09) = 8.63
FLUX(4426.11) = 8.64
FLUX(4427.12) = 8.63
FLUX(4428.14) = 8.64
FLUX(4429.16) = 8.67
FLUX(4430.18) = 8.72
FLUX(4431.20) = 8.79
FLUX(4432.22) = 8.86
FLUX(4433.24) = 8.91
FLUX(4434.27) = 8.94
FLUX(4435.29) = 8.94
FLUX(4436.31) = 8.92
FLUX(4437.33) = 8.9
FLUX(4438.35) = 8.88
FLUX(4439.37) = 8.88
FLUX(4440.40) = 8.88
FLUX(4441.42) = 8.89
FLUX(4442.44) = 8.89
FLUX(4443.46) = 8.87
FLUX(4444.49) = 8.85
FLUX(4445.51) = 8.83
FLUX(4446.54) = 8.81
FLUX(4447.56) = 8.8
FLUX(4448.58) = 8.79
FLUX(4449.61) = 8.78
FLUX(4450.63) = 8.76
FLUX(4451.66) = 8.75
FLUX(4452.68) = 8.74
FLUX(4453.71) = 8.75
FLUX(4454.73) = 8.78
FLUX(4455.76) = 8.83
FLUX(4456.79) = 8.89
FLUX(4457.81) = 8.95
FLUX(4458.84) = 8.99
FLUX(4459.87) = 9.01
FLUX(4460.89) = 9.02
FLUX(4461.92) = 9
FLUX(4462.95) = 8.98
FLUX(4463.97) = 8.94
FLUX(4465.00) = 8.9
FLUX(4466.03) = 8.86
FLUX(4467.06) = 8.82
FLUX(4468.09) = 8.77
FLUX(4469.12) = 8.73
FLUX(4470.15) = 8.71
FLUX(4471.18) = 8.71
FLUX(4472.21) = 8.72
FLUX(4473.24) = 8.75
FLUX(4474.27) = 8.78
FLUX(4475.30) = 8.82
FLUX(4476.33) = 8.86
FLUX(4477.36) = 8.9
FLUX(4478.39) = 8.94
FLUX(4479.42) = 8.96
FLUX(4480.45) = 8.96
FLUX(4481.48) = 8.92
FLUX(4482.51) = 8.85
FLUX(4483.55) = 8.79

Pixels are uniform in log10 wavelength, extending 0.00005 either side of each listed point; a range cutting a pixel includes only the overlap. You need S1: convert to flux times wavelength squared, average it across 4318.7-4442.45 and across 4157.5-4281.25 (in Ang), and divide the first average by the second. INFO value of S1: 0.74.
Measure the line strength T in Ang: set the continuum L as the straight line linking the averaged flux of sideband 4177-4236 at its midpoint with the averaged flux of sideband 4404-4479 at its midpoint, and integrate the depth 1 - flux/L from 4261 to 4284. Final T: 1.37 Ang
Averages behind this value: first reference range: 10.5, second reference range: 8.73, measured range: 9.41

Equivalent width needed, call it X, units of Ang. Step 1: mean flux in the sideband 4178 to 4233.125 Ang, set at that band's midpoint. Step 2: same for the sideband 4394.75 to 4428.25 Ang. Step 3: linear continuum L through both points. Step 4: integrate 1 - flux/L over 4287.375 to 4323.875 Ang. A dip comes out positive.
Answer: 7.1 Ang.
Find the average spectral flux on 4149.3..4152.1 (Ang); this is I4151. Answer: 9.46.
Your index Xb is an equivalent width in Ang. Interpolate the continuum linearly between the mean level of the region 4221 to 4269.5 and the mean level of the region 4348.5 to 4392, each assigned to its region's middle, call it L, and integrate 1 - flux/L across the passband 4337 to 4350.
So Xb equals 5.3 Ang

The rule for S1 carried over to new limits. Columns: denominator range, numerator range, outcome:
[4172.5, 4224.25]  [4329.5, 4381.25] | 0.57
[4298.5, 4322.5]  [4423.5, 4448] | 1.26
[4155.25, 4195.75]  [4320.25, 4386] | 0.61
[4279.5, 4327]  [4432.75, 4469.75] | 1.23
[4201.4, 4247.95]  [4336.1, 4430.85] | 0.73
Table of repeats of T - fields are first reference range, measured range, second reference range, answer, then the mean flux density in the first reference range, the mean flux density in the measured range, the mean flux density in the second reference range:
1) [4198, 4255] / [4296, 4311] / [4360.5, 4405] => 1.5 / 10.5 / 8.08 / 7.44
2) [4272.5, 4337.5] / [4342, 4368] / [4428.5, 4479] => 8.5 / 7.46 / 5.33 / 8.84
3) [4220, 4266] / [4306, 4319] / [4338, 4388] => 0.8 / 10.2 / 7.31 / 6.01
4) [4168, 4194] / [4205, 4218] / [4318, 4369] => -1.8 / 10.4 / 10.7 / 5.3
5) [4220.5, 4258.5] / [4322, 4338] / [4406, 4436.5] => 7.1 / 10.3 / 5.24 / 8.58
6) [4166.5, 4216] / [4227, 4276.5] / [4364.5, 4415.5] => -2.0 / 10.5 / 10.1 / 7.75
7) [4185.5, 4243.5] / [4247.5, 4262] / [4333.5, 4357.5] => -2.3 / 10.5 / 10.1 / 4.65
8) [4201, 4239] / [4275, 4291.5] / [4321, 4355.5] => -3.0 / 10.5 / 8.86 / 4.91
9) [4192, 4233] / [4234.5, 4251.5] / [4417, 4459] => -0.2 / 10.6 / 10.4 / 8.75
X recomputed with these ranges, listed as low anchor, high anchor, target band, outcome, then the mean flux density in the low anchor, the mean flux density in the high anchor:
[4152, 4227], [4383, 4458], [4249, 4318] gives 5.5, 10.4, 8.49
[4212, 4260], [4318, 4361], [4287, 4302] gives -2.2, 10.4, 5.09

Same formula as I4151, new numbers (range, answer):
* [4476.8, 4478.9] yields 8.93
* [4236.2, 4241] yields 10.5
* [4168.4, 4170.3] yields 10.2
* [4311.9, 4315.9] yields 7.28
